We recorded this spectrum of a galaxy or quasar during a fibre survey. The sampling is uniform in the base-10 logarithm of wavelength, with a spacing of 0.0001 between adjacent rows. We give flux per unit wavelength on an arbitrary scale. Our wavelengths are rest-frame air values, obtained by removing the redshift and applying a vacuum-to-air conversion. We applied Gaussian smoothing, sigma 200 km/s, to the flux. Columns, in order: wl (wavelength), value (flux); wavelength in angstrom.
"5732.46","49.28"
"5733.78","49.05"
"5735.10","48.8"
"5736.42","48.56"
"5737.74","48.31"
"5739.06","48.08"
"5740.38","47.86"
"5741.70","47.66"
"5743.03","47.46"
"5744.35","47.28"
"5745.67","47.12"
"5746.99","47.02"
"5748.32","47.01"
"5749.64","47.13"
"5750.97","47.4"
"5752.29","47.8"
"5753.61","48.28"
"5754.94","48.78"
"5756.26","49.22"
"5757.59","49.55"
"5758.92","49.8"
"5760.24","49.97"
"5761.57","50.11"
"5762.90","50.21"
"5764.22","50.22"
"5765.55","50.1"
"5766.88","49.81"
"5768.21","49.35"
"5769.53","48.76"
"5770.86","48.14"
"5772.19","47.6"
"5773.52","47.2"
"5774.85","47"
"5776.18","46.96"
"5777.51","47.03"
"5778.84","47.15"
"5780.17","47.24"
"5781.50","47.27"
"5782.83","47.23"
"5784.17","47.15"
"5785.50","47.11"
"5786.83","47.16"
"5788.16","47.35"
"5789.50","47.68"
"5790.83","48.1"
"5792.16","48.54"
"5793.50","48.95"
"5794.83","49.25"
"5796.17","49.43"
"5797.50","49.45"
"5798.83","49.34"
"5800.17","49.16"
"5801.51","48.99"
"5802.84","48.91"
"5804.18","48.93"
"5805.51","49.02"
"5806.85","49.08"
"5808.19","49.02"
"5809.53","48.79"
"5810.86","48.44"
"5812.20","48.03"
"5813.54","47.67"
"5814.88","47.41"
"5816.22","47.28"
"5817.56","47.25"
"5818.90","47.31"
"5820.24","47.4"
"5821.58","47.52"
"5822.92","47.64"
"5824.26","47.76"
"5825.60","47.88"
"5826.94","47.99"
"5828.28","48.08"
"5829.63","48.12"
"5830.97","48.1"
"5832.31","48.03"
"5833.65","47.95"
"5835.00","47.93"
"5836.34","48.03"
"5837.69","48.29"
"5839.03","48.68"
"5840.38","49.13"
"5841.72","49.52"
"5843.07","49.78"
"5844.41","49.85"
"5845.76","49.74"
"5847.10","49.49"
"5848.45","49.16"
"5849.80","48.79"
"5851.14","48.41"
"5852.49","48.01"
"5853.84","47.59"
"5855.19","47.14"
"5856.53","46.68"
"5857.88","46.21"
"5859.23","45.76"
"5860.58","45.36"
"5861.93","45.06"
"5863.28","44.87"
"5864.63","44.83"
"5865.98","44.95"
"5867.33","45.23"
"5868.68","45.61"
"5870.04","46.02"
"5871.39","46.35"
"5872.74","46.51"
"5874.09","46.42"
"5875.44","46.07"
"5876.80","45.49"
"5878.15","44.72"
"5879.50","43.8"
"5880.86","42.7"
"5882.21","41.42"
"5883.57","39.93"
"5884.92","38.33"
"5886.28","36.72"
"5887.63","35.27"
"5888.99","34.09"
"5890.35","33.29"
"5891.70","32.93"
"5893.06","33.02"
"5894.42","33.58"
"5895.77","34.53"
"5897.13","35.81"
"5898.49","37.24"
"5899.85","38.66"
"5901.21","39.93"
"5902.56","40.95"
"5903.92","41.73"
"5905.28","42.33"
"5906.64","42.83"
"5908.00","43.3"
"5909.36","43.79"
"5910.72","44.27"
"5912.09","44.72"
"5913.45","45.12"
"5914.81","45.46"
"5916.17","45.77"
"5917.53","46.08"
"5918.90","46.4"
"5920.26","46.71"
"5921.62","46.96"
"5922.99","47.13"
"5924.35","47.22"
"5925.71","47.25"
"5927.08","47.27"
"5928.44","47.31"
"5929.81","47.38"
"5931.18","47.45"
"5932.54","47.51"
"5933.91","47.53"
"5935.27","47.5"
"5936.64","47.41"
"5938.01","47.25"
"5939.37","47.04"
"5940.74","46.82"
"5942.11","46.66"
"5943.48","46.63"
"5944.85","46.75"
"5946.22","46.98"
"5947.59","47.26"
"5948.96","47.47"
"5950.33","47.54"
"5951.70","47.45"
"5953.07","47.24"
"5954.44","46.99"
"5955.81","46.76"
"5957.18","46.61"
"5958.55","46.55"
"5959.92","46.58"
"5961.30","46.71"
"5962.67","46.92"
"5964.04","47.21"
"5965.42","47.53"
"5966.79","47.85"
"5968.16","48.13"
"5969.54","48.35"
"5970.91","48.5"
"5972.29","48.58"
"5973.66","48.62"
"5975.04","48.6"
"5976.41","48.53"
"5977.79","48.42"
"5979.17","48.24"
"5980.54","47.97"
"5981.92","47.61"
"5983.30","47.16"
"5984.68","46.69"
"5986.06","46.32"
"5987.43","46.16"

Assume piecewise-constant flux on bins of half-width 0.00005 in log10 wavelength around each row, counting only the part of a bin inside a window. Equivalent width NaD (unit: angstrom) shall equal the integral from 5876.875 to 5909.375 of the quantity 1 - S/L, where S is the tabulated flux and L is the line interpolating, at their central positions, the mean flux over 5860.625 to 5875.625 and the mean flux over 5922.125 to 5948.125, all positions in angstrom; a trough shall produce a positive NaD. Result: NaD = 5.2 angstrom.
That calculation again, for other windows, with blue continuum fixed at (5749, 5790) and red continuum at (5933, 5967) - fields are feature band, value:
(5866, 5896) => 4.3 angstrom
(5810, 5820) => 0.1 angstrom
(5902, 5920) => 1.2 angstrom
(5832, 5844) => -0.2 angstrom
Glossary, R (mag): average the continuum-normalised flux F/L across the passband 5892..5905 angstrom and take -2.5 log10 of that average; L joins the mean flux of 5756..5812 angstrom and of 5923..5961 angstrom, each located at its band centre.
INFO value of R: 0.26 mag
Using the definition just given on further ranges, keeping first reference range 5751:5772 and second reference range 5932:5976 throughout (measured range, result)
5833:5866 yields 0.016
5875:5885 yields 0.122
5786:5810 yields 0.004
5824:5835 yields 0.014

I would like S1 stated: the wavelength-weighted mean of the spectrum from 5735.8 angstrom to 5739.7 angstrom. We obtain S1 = 48.3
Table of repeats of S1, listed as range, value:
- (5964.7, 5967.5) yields 47.7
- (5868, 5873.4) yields 46.1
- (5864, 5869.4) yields 45.1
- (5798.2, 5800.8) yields 49.2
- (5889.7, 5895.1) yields 33.3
